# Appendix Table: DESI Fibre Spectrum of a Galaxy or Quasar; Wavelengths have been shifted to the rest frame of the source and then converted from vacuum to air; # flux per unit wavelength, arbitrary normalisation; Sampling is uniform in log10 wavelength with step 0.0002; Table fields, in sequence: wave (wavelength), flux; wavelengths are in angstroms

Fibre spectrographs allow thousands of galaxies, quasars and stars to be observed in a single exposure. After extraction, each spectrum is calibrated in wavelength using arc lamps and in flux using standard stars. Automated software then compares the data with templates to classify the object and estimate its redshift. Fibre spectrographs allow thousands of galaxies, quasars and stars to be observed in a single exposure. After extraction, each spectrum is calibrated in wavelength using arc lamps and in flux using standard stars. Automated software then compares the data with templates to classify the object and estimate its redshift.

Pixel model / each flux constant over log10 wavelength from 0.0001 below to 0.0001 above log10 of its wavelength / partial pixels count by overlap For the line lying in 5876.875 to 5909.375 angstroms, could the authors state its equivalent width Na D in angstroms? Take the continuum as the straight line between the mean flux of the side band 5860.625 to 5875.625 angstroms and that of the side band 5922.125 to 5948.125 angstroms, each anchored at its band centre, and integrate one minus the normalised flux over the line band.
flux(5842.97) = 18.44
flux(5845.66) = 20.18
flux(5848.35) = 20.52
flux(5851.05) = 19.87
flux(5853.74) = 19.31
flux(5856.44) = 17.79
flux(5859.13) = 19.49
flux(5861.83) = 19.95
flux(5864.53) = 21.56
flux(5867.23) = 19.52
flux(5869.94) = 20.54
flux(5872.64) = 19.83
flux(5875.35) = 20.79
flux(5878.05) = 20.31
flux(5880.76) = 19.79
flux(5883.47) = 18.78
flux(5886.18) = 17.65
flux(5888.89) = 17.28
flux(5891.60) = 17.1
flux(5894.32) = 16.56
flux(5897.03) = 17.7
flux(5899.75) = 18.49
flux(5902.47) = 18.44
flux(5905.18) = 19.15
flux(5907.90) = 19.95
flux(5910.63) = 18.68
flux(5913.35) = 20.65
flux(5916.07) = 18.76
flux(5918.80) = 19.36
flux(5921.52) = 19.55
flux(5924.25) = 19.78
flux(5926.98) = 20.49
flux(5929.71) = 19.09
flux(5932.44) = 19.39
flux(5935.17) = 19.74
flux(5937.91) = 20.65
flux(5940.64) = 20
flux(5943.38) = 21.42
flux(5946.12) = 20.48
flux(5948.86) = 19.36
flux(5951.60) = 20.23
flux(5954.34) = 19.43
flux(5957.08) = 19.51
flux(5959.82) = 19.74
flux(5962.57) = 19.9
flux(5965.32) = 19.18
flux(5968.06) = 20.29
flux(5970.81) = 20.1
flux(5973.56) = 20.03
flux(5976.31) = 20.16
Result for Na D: 2.9 angstroms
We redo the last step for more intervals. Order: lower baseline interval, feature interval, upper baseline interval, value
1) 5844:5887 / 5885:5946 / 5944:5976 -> 2.2 angstroms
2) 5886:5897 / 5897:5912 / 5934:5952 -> -0.7 angstroms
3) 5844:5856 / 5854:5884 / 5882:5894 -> -1.9 angstroms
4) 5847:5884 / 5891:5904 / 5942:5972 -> 1.4 angstroms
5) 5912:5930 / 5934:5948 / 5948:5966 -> -0.5 angstroms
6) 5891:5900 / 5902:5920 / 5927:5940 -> -1.0 angstroms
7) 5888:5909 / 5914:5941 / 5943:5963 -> -0.9 angstroms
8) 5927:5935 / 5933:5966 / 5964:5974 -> -0.4 angstroms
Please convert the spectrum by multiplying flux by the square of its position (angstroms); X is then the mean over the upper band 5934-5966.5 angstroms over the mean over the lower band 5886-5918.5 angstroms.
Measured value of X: 1.10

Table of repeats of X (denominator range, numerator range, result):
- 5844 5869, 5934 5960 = 1.05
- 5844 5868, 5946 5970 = 1.03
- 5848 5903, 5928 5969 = 1.07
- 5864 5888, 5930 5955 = 1.04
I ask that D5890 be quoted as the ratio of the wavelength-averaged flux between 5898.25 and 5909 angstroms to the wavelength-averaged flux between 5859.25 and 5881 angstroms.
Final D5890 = 0.94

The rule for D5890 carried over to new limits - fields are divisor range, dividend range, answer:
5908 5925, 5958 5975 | 1.02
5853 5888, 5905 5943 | 1.01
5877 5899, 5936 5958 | 1.11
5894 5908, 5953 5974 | 1.08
